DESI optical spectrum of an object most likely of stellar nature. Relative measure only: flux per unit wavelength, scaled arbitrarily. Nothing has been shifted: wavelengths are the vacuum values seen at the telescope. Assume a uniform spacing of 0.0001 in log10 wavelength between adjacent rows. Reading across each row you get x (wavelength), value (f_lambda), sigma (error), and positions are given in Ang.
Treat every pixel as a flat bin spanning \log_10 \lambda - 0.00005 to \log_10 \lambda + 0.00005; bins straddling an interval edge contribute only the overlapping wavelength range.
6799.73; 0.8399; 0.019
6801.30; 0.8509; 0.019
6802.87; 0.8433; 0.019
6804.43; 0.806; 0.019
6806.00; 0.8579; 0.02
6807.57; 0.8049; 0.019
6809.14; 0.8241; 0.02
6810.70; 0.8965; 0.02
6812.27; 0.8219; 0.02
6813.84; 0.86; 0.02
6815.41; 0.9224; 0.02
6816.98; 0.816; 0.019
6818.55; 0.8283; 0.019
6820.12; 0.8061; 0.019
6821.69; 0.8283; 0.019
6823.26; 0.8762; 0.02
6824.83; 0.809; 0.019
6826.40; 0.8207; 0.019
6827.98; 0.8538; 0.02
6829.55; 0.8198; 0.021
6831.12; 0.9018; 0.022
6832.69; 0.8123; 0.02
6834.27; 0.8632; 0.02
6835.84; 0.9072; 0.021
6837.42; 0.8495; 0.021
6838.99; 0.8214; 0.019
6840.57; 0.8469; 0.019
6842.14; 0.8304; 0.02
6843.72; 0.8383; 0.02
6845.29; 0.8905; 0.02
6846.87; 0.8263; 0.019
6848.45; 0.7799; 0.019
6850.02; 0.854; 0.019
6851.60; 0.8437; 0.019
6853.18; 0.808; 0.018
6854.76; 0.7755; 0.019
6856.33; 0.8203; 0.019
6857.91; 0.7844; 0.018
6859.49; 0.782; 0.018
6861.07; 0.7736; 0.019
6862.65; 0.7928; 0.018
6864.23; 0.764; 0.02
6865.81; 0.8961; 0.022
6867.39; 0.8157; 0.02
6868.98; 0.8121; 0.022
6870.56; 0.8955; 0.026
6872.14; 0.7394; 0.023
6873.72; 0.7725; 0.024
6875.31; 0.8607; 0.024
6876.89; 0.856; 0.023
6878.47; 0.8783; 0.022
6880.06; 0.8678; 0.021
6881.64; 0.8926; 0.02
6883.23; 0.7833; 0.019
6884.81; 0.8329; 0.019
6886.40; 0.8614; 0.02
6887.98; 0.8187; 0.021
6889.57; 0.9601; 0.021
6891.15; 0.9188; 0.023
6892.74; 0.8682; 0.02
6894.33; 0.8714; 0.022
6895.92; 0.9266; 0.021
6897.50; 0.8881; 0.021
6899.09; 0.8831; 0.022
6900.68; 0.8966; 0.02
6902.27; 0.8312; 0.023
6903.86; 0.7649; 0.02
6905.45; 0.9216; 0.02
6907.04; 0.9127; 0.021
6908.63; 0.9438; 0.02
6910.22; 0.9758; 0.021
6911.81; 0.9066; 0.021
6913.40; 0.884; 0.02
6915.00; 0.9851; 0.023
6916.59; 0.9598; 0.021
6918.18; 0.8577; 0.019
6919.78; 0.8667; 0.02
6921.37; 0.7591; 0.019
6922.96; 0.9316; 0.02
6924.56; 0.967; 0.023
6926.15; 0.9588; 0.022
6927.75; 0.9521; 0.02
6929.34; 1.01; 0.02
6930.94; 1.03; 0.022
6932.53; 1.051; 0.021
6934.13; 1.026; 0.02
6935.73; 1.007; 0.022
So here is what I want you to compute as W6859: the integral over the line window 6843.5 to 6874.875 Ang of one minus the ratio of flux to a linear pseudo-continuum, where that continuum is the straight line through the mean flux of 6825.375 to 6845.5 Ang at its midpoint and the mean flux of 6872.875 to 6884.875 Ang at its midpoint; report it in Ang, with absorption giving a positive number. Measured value 1.2 Ang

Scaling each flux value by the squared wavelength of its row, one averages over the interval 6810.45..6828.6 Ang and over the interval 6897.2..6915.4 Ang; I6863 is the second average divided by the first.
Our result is 1.09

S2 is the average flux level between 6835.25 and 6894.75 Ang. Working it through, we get 0.836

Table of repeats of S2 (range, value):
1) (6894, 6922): 0.892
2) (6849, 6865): 0.8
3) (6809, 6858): 0.84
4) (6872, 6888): 0.838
